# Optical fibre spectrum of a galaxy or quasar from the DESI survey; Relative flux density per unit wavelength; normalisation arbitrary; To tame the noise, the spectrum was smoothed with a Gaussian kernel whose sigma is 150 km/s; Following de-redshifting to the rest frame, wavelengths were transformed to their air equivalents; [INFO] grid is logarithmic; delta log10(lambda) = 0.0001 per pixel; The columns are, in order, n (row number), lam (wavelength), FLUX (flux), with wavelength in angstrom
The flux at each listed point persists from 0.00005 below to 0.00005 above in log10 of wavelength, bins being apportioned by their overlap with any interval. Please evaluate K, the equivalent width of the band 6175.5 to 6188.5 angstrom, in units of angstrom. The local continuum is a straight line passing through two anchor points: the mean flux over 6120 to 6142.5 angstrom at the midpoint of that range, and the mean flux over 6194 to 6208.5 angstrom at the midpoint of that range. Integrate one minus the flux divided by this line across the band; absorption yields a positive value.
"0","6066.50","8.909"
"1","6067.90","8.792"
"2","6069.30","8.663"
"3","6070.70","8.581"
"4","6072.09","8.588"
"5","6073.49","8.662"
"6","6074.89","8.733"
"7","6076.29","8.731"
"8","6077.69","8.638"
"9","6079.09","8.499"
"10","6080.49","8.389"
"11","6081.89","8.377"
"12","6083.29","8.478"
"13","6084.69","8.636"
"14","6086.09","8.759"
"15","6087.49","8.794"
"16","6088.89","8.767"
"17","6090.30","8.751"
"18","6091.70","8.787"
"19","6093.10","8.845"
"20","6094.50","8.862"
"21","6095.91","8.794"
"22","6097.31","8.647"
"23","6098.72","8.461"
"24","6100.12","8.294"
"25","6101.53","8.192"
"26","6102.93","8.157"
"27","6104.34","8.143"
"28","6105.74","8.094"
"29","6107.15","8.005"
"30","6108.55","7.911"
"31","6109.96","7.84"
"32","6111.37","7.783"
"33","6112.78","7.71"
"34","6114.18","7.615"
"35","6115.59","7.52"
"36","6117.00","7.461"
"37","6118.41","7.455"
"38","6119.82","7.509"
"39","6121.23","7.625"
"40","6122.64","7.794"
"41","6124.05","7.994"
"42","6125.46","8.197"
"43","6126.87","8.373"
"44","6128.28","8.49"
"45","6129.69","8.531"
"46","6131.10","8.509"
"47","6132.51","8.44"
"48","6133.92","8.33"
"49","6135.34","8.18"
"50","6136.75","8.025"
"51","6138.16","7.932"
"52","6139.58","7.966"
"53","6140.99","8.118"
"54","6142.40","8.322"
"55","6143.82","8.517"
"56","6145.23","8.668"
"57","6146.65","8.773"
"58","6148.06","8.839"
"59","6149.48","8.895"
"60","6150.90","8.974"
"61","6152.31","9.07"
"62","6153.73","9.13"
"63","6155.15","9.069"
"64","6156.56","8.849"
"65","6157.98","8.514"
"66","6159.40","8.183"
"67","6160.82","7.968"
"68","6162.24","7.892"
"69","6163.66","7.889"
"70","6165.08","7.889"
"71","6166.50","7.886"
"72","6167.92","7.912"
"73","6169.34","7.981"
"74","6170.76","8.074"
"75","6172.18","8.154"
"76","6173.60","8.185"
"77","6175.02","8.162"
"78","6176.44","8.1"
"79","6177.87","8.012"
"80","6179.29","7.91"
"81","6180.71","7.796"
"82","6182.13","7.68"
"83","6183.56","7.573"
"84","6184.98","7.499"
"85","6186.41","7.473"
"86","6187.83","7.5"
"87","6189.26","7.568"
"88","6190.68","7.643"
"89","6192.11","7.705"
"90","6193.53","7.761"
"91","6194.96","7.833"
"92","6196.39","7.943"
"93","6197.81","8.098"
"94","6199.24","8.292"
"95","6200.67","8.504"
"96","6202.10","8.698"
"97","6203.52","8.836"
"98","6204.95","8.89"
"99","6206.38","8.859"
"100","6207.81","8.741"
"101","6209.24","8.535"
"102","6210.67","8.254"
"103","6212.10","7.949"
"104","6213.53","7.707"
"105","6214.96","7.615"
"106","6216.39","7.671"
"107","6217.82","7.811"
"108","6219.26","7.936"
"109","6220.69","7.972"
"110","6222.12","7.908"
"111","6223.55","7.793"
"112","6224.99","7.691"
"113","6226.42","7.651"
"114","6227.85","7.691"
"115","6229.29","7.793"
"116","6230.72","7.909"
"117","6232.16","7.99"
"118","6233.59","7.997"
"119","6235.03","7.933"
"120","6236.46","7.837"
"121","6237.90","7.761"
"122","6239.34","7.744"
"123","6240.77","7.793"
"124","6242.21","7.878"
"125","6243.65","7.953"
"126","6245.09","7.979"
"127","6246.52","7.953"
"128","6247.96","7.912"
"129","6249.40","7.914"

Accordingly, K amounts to 0.99 angstrom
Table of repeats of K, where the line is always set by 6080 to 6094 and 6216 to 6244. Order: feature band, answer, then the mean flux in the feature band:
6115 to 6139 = 1.2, 8.02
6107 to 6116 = 0.8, 7.77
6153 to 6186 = 0.4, 8.09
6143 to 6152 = -0.5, 8.78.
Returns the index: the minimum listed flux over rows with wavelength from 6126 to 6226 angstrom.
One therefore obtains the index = 7.473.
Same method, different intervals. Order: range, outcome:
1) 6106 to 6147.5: 7.455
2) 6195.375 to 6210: 7.943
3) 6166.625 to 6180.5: 7.91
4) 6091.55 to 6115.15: 7.615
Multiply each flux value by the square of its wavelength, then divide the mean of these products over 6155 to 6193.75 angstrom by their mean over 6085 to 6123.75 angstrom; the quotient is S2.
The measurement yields 0.99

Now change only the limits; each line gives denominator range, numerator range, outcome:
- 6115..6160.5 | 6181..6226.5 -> 0.98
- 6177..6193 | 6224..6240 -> 1.03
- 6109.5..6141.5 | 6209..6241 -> 1.02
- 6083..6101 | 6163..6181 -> 0.95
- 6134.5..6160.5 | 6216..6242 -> 0.94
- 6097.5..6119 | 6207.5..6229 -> 1.03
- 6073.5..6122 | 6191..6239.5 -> 1.01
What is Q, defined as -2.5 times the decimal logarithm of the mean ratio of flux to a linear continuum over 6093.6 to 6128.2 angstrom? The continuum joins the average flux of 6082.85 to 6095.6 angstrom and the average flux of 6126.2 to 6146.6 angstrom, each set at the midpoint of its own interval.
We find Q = 0.07 mag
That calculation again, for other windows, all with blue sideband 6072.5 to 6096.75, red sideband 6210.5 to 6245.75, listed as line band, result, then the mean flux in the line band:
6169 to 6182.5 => 0.02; 8.02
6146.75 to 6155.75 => -0.09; 8.98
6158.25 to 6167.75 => 0.03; 7.97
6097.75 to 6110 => 0.05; 8.15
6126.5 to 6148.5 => 0.00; 8.37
